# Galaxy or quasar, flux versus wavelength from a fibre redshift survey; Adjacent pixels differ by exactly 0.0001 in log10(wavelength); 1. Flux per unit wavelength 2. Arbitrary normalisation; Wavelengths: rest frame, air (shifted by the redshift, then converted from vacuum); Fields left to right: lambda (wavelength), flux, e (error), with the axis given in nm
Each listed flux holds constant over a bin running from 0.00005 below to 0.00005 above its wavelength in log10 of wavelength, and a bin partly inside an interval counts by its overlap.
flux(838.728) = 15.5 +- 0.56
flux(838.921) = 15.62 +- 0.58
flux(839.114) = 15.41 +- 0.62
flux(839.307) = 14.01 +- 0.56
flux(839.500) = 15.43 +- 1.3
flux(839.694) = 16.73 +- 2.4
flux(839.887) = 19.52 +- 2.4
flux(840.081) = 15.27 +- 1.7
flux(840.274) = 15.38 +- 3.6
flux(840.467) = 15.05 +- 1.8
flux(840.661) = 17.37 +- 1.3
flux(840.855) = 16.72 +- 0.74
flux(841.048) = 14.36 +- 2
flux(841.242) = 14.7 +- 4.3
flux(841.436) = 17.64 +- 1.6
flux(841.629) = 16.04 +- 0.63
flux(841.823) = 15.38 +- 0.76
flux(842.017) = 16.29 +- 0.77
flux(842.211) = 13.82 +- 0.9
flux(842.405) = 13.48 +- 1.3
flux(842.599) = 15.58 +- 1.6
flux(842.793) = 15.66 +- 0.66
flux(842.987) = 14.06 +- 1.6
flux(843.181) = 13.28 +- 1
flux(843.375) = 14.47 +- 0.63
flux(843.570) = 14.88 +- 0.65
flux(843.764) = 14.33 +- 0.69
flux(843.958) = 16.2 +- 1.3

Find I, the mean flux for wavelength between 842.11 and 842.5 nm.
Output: 13.7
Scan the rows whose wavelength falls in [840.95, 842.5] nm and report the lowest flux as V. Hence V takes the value 13.48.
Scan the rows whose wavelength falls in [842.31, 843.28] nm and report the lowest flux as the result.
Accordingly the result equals 13.28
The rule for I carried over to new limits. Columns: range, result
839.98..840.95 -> 16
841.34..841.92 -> 16.4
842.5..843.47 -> 14.6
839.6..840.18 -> 17.2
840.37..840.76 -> 16.2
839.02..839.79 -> 15.4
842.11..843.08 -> 14.5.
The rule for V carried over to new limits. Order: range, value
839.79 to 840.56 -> 15.05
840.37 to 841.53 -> 14.36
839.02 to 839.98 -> 14.01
